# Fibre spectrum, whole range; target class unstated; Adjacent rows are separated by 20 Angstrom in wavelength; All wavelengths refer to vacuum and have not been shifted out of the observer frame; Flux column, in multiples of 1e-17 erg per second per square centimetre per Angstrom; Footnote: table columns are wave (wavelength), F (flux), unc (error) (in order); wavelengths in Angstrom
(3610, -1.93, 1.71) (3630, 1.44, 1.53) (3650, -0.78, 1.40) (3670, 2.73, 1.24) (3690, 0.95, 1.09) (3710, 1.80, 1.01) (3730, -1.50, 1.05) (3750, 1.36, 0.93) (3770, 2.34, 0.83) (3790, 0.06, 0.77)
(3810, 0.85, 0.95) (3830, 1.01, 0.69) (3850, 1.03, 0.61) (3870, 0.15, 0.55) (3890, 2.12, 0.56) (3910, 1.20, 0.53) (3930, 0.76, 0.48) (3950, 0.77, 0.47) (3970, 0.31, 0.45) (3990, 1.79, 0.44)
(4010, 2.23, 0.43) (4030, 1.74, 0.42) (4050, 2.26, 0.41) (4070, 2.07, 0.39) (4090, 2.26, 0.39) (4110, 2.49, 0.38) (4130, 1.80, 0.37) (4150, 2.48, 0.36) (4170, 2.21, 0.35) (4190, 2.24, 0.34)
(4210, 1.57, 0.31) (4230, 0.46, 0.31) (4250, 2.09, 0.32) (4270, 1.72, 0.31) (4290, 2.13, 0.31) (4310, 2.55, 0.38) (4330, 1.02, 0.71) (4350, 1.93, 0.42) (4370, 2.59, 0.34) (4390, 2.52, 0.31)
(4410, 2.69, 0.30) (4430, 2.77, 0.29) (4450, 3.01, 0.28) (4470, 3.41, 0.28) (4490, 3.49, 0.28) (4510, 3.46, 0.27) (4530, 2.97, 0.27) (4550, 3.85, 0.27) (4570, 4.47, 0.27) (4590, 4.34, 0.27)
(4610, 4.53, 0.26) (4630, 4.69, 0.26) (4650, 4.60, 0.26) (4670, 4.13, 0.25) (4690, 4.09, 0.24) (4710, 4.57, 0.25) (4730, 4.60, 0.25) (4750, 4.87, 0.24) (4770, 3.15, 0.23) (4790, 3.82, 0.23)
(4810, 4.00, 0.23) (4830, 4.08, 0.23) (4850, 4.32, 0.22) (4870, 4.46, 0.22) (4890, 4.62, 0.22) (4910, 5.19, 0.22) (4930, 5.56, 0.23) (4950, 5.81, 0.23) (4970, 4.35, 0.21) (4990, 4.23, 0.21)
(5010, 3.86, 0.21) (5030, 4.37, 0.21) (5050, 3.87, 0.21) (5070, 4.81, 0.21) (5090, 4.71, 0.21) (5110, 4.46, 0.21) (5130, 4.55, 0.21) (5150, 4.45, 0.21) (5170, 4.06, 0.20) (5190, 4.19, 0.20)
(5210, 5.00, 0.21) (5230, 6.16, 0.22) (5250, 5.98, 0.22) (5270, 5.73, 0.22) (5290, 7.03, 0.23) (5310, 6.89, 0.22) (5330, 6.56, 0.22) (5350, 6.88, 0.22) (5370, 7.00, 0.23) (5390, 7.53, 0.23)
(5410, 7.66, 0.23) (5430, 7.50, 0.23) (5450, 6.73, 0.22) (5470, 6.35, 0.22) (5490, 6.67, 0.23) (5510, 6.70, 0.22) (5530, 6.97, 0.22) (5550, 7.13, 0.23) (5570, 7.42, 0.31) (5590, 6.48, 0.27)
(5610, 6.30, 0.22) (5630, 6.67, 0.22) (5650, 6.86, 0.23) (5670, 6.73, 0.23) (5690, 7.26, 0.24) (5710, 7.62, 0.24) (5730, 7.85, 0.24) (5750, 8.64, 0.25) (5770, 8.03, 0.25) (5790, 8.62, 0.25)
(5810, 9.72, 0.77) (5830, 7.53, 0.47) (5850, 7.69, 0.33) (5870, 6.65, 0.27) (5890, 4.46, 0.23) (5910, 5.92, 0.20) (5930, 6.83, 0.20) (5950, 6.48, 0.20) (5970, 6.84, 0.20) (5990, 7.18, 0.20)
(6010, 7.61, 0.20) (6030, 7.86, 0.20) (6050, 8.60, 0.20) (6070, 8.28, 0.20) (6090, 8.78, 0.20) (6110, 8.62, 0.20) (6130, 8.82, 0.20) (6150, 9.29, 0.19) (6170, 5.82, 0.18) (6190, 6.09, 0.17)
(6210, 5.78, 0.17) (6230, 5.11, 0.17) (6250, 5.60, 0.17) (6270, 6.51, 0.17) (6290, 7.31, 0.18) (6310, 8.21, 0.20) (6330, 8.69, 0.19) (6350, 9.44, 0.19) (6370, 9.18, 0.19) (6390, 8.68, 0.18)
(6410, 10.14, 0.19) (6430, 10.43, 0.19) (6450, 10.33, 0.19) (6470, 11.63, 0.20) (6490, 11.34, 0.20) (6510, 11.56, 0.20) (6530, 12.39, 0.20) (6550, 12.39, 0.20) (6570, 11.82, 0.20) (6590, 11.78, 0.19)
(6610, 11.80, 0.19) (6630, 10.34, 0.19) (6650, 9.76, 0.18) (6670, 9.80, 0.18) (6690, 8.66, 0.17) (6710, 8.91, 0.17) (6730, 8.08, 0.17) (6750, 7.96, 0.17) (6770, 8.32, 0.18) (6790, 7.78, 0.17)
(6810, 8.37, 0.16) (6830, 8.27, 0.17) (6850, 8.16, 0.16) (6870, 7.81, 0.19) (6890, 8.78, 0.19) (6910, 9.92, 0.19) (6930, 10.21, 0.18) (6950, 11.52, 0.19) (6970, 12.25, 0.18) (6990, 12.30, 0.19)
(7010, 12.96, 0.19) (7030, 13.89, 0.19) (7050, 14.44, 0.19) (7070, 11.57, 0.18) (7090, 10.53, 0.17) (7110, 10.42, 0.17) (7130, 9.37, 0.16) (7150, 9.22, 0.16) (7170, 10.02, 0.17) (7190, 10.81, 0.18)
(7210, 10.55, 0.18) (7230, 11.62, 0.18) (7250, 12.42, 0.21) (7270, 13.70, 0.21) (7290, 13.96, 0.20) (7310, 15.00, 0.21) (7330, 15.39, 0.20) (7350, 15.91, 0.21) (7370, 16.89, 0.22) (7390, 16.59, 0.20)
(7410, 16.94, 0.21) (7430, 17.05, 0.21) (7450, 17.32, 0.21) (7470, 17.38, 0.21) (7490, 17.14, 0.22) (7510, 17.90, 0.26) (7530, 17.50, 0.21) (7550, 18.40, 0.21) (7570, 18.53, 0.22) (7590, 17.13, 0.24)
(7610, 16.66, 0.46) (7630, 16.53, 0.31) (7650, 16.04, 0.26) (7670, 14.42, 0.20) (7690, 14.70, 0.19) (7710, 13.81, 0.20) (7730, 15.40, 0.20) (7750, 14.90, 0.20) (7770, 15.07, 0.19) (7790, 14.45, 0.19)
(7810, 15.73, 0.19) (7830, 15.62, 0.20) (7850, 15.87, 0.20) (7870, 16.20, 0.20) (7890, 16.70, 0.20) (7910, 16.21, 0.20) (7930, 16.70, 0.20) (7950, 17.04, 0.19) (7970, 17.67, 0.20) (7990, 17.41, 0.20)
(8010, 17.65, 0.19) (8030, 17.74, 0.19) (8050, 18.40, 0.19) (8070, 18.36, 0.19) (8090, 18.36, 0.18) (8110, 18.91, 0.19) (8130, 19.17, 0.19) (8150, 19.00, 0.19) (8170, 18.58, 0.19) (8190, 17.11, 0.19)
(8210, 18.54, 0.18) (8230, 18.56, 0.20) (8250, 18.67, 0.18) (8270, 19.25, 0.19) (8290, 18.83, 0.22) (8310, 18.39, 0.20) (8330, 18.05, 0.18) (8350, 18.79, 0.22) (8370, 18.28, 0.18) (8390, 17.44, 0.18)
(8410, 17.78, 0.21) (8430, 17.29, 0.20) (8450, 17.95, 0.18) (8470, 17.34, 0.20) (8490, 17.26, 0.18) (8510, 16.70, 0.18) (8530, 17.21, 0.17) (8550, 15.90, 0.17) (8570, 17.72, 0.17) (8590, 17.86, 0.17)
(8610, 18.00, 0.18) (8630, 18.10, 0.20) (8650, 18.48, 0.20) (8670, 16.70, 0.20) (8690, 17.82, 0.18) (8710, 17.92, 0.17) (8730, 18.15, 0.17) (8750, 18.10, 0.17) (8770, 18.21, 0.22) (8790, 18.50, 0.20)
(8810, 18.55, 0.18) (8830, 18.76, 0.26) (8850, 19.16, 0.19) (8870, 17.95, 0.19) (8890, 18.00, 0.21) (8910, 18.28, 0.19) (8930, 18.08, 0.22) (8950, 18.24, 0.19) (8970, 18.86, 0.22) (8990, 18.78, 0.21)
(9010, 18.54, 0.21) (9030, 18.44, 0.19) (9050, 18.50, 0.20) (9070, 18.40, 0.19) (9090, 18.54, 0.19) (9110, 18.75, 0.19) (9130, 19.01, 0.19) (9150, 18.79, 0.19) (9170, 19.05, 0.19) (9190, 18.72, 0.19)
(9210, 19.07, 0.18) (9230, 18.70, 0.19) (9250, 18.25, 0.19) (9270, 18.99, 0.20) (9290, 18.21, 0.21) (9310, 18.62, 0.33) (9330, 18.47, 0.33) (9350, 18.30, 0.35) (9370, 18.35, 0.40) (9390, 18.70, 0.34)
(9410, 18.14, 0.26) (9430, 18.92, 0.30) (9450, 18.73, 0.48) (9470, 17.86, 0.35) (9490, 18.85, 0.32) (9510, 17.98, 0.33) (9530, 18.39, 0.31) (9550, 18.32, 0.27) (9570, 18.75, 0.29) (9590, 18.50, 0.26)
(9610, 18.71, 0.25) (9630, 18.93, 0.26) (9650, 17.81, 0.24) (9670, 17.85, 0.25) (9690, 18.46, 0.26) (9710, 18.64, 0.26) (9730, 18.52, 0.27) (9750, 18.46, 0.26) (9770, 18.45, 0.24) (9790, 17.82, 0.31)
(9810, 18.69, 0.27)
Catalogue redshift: 0.000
